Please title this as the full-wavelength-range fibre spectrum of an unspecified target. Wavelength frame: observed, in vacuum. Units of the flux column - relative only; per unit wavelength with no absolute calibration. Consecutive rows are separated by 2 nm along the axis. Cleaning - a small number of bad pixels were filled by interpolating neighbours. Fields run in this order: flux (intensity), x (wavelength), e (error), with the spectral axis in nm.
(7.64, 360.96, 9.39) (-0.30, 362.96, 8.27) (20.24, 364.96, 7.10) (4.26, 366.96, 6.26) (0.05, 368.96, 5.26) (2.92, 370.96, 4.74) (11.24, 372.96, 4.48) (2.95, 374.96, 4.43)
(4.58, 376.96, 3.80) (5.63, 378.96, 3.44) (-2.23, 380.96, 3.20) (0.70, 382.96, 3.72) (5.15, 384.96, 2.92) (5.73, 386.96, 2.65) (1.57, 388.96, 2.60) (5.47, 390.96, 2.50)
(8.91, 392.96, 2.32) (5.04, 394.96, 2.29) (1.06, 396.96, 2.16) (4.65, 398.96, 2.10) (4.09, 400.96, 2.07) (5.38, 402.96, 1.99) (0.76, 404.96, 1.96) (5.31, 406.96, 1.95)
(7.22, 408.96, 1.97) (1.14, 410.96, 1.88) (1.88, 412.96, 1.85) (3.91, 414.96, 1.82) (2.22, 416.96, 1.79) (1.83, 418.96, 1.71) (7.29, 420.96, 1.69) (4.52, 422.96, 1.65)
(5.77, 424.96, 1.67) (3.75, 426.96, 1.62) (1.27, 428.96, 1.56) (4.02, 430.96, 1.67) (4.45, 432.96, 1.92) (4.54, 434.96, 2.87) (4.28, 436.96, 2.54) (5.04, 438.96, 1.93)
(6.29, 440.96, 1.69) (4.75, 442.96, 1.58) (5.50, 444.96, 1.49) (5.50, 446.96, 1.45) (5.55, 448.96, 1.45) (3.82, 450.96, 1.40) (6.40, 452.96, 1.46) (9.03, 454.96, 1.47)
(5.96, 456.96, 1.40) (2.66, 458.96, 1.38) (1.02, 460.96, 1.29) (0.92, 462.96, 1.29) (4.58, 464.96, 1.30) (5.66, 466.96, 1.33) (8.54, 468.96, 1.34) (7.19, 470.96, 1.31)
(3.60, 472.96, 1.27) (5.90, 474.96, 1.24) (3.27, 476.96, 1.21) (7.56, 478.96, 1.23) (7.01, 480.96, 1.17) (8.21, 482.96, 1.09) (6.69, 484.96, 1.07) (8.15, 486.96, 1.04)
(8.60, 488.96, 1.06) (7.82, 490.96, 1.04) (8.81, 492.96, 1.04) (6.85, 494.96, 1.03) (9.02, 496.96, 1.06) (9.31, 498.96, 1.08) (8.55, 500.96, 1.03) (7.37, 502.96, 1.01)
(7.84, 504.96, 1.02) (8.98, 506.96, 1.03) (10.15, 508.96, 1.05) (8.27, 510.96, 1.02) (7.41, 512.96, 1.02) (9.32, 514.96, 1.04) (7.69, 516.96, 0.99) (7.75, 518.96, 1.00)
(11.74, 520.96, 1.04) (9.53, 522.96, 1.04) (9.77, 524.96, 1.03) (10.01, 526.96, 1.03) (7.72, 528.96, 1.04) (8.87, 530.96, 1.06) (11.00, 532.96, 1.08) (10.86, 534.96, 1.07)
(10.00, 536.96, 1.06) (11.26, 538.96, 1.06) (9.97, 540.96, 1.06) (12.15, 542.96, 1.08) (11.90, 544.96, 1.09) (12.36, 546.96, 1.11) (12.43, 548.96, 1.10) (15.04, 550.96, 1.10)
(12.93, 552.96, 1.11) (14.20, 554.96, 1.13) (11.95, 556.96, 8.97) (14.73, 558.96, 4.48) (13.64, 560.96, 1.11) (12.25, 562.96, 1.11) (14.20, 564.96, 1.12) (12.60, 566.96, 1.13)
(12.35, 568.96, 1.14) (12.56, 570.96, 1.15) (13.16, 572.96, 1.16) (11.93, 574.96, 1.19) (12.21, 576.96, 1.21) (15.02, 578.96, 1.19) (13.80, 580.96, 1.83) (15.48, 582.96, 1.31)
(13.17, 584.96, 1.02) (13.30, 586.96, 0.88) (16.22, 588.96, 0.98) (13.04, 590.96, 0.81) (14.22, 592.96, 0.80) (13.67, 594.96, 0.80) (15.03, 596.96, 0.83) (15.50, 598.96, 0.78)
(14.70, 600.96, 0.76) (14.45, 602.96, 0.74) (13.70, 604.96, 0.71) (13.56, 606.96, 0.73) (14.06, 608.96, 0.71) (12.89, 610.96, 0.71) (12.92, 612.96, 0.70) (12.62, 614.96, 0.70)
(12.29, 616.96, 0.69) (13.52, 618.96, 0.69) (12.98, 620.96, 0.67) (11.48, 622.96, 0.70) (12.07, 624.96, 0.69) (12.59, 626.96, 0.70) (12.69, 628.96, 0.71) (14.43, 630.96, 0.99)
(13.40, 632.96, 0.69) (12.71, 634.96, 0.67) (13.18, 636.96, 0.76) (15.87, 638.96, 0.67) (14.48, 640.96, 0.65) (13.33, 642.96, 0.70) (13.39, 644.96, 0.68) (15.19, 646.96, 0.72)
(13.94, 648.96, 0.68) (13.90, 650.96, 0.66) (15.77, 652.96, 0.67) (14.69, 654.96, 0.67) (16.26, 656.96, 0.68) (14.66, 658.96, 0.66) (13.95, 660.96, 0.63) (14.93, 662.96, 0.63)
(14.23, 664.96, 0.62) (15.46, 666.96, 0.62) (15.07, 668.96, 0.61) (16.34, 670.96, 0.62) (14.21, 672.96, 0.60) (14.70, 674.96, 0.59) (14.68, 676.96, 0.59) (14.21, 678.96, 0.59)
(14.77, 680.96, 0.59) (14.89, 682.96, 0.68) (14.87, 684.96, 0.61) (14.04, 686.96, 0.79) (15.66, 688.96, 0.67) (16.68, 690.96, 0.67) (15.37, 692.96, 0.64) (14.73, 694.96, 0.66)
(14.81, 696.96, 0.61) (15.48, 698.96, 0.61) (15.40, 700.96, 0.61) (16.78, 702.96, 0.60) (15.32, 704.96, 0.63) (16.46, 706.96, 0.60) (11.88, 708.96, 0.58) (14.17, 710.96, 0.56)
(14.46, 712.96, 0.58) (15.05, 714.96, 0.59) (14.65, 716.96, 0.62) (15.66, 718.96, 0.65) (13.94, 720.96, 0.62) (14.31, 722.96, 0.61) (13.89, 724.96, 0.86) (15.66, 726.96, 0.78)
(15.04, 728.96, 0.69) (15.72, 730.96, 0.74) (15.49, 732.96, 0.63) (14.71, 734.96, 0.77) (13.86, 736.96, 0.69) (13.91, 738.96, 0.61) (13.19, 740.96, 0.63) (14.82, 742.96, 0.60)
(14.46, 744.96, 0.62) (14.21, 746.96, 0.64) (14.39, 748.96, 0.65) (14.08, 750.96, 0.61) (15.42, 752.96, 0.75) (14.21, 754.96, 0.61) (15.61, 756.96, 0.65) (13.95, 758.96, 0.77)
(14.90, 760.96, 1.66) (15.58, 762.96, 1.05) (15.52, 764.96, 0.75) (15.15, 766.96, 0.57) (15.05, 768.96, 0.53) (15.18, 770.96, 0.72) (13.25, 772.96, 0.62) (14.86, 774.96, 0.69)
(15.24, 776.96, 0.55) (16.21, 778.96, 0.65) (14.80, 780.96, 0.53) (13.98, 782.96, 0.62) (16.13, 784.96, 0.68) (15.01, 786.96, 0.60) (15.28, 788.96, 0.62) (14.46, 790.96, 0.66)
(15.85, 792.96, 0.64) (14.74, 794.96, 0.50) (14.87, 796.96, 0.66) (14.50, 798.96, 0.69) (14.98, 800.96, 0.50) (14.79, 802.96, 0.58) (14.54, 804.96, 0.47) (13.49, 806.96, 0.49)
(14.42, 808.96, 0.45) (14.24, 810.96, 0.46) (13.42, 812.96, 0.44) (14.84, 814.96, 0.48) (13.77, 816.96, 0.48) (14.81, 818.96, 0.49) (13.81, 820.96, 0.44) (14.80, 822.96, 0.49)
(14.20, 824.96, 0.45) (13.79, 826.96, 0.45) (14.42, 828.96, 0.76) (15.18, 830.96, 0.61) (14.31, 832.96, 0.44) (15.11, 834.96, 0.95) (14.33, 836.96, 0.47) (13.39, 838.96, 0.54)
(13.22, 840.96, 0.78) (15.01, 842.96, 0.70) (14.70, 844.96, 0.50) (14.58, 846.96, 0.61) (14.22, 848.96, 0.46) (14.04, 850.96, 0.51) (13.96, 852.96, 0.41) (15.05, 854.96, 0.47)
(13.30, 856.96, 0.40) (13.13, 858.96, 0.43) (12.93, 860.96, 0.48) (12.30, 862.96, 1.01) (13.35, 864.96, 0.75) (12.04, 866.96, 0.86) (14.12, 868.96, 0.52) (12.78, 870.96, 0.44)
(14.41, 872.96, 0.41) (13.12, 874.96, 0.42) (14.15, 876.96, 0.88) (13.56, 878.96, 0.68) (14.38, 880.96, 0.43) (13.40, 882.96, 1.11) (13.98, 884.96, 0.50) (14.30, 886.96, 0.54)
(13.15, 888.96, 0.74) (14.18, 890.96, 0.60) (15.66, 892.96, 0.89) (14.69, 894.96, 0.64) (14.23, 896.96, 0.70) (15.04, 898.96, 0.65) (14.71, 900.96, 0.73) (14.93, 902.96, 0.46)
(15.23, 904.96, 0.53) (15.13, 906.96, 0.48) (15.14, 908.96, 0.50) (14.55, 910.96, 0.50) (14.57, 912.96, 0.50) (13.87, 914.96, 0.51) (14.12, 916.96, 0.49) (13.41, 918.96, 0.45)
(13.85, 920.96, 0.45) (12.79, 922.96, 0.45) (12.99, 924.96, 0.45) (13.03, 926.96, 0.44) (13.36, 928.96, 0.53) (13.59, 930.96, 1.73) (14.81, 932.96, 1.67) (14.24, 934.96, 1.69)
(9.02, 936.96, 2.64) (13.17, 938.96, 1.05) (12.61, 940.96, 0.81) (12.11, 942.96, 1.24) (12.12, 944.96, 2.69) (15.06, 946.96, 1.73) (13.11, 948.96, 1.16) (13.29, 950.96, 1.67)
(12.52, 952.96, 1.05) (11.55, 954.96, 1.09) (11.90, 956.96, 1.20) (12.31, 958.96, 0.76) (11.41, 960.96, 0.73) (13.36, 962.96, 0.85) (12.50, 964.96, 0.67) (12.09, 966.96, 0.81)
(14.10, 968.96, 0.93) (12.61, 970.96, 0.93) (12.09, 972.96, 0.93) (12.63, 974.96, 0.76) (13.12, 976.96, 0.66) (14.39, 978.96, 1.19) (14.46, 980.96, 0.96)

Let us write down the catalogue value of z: 0.20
